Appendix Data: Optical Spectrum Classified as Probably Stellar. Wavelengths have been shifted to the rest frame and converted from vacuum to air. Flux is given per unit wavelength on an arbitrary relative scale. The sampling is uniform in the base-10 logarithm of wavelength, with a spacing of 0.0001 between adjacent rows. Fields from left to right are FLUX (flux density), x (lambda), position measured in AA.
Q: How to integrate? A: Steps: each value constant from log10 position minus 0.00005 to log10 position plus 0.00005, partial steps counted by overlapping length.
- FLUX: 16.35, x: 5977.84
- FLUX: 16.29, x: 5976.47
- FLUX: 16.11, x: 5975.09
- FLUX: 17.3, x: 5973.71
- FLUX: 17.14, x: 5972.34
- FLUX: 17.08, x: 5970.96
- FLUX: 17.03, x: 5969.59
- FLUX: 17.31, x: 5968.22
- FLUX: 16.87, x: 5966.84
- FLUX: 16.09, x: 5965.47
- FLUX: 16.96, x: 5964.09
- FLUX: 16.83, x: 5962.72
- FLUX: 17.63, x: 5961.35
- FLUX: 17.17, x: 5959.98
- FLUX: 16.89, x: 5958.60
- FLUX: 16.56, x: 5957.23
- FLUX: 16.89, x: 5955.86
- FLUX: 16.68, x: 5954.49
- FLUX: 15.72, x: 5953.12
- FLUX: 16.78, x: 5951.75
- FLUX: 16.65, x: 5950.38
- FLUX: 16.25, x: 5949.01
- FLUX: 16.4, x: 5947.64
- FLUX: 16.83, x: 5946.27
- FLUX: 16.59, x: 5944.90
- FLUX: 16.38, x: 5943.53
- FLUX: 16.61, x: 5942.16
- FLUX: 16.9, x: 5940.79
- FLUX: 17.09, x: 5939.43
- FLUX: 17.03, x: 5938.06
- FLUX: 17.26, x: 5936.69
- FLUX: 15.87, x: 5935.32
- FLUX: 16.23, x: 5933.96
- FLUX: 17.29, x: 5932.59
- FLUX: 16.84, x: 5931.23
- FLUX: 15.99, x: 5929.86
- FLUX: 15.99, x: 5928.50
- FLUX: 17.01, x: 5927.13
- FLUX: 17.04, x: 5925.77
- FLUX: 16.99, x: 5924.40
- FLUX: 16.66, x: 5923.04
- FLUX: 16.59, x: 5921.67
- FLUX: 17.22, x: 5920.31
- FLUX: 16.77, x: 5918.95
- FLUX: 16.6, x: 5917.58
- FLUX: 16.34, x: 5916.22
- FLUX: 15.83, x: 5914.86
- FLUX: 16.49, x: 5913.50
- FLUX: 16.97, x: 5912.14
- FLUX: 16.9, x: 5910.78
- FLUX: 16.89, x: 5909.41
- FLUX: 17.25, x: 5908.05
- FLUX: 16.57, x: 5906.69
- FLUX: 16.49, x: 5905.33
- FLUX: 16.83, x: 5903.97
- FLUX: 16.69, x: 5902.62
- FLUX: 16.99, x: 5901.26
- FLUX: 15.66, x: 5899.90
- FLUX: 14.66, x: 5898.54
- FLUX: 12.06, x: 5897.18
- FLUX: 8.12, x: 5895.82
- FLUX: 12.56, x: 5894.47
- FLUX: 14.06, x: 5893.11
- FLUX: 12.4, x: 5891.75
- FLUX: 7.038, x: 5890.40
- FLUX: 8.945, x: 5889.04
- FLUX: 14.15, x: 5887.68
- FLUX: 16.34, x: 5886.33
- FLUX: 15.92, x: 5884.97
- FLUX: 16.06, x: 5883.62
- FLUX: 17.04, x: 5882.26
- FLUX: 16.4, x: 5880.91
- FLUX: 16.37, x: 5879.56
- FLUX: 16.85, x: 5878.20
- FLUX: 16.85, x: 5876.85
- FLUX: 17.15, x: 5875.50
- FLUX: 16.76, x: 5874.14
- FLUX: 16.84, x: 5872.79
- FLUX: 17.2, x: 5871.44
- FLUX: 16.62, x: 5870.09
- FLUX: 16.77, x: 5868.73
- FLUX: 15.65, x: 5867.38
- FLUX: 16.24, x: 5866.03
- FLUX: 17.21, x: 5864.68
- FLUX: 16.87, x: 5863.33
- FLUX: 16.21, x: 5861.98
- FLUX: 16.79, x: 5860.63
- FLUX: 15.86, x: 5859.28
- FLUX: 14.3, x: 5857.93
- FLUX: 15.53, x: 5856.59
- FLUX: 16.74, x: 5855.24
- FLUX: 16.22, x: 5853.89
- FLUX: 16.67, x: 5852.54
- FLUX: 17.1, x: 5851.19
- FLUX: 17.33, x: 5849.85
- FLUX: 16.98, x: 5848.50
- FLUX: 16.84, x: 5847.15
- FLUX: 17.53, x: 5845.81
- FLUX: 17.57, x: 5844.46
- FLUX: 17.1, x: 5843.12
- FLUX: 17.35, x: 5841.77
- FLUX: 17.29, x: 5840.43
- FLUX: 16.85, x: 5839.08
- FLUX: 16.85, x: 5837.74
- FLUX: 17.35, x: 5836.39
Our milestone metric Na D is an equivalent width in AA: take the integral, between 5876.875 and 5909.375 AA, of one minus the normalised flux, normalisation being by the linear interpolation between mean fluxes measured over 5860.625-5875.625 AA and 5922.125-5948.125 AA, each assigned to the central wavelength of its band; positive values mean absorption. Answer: 3.9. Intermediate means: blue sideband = 16.7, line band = 14.7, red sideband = 16.7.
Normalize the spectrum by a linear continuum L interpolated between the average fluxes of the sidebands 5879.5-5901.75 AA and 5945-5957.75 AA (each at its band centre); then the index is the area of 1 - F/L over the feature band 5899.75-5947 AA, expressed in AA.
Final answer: -4.6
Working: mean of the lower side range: 13.7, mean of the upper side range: 16.5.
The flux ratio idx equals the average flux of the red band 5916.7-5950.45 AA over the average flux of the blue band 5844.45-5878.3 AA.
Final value 1.0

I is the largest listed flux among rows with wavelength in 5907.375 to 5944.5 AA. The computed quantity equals 17.29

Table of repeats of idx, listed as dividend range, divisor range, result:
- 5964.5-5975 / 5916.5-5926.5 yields 1.01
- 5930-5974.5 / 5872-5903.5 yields 1.15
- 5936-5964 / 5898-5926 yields 1.01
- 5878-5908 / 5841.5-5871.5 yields 0.87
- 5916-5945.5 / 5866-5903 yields 1.12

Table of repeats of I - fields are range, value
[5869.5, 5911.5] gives 17.25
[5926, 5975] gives 17.63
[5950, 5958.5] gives 16.89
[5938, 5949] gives 17.09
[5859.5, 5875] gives 17.21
